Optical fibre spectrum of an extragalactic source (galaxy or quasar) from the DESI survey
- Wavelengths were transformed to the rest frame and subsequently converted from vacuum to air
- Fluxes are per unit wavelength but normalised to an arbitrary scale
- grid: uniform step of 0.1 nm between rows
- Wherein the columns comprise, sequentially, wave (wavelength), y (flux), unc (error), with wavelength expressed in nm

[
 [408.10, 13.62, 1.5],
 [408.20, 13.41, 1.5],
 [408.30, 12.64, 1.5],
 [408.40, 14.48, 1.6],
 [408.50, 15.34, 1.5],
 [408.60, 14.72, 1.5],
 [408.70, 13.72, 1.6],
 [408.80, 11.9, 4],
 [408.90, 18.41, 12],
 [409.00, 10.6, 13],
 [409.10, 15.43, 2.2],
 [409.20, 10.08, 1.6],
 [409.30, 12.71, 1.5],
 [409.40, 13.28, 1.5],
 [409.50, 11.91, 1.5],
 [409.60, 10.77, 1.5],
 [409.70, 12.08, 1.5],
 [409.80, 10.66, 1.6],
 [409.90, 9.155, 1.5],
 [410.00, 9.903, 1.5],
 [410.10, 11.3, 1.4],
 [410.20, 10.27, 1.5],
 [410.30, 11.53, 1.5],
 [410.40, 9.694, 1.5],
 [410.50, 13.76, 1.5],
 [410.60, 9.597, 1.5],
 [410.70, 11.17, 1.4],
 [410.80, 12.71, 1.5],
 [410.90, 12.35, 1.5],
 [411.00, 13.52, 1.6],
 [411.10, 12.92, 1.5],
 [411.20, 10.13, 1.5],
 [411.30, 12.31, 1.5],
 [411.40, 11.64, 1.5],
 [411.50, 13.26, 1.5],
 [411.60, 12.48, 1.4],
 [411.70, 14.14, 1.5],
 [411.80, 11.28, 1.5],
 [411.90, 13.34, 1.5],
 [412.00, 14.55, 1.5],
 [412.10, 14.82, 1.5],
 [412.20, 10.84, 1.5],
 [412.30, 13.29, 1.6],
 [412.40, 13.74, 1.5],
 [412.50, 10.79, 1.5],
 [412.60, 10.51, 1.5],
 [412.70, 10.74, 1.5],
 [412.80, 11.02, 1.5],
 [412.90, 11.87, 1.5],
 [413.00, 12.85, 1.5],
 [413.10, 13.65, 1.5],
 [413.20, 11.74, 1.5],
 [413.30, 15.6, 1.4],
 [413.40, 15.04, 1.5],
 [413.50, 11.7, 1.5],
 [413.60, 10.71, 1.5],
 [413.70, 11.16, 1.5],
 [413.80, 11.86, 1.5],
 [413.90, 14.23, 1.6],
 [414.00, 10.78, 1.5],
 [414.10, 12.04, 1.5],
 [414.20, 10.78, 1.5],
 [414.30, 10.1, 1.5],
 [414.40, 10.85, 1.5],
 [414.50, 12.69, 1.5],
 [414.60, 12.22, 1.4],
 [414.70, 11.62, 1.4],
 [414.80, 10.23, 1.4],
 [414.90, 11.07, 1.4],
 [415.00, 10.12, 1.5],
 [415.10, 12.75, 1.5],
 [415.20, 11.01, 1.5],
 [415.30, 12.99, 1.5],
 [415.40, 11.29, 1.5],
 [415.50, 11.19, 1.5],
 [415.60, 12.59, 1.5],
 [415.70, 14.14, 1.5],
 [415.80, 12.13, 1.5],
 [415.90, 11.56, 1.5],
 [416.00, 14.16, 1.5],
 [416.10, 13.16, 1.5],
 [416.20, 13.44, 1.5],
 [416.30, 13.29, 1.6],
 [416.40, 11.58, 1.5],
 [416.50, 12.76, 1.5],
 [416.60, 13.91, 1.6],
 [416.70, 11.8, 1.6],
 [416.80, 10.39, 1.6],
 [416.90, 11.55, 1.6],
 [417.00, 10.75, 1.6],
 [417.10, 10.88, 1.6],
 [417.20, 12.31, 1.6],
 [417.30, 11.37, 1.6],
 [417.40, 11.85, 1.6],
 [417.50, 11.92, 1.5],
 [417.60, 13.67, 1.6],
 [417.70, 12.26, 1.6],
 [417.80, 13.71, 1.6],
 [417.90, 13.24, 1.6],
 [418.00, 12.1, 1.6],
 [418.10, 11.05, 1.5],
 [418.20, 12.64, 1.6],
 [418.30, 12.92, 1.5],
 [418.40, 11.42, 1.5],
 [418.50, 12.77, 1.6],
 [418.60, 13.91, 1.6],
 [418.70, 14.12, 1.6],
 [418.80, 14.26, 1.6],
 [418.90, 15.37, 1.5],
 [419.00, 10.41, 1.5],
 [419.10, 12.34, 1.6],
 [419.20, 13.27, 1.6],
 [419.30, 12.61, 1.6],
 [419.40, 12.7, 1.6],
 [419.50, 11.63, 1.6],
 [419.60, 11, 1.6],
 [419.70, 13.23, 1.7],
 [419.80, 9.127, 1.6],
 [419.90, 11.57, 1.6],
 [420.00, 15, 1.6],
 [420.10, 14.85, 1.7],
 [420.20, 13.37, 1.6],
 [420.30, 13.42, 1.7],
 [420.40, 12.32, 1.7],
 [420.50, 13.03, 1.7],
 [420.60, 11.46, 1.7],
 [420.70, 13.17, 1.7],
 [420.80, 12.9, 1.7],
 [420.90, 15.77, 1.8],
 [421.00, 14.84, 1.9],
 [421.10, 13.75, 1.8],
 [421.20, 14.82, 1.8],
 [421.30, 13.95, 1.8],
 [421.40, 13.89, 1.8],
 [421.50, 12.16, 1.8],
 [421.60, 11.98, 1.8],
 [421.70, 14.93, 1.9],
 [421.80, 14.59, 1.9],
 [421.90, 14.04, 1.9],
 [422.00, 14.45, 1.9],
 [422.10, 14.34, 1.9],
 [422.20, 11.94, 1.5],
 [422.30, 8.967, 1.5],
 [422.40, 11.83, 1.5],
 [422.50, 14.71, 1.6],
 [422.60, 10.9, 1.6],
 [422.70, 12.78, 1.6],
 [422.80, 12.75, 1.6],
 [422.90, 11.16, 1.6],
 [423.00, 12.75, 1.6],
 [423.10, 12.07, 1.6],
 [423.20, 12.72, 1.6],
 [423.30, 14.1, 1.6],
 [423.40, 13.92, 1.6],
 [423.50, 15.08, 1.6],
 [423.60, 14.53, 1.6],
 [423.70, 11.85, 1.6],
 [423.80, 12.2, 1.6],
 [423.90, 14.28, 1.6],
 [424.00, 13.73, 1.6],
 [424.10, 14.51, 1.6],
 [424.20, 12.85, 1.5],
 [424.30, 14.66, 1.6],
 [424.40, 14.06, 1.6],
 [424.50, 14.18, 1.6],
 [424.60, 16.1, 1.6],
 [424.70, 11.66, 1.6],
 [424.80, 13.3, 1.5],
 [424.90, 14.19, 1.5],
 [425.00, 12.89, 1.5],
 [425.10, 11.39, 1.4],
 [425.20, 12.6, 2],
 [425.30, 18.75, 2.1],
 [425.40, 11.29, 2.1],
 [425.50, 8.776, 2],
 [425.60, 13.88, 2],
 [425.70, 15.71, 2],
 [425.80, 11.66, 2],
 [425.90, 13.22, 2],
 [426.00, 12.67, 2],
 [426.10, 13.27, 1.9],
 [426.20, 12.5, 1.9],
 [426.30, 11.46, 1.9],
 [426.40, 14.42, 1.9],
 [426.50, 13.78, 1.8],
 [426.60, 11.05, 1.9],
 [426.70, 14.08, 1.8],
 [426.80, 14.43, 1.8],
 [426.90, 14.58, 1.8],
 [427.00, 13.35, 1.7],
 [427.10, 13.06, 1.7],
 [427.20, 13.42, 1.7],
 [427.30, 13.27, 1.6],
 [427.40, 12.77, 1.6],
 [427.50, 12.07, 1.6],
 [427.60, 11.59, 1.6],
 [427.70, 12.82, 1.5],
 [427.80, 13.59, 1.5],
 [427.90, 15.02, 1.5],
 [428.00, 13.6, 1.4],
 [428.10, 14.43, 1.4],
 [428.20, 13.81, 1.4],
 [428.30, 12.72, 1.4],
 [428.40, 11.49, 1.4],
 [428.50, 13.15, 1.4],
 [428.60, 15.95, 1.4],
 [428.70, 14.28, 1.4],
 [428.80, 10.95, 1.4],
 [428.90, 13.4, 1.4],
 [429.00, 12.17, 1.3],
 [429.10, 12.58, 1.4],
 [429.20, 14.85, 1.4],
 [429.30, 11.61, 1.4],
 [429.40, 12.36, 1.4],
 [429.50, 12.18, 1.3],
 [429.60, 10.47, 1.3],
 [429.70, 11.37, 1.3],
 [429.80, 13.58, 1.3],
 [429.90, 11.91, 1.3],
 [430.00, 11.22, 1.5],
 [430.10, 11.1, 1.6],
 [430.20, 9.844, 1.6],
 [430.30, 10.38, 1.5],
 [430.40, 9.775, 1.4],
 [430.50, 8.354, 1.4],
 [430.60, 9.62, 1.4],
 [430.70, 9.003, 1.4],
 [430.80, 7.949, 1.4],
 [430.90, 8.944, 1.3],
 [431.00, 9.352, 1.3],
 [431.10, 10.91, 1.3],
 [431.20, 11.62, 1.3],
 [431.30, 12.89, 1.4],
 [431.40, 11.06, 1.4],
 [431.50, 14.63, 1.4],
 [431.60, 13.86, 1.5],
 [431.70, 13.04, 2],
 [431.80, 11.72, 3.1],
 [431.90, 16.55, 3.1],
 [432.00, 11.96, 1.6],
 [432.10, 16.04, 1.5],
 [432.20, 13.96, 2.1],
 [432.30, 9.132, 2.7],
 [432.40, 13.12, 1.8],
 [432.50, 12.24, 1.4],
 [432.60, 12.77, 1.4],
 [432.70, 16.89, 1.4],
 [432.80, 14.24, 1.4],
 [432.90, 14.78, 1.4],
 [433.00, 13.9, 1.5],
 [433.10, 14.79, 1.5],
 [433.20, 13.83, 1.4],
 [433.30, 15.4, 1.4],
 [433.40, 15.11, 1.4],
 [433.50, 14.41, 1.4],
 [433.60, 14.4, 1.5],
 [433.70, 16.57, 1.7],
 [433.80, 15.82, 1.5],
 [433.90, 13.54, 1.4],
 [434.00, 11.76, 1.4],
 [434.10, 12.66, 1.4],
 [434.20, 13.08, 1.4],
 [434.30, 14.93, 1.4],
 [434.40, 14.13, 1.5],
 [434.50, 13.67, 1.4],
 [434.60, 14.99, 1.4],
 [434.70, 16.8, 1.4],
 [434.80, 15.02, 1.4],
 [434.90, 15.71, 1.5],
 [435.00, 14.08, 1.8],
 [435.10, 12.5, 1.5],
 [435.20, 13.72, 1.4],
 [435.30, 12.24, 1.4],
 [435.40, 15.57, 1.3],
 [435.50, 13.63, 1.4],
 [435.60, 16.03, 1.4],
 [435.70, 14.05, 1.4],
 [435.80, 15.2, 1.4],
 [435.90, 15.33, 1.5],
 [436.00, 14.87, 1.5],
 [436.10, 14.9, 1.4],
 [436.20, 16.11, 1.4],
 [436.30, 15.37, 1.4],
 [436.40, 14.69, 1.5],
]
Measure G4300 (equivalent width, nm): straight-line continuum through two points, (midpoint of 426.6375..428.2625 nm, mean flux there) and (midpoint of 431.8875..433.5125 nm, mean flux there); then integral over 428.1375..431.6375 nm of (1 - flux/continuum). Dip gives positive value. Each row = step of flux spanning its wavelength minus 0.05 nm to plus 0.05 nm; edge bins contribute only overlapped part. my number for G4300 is 0.51 nm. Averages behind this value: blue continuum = 13.5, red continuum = 14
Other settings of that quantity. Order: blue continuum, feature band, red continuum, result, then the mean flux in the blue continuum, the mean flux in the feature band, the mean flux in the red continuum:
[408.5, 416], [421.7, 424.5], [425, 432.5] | -0.20 nm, 12.1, 13.2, 12.5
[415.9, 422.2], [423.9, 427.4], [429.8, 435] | -0.13 nm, 12.9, 13.4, 12.9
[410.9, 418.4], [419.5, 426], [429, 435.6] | -0.34 nm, 12.2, 13.2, 12.9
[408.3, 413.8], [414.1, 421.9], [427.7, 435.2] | 0.01 nm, 12.4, 12.6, 13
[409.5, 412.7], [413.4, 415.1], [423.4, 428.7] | 0.09 nm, 11.9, 11.5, 13.4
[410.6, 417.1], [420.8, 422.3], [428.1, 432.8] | -0.20 nm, 12.2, 13.8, 12.2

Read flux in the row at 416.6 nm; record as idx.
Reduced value 13.91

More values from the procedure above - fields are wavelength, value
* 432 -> 11.96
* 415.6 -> 12.59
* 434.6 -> 14.99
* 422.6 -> 10.9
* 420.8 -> 12.9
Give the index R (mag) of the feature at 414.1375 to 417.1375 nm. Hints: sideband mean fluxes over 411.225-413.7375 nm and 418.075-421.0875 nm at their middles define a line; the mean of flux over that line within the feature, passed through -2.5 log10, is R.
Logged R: 0.07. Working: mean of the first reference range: 12.5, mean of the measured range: 11.9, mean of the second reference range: 12.9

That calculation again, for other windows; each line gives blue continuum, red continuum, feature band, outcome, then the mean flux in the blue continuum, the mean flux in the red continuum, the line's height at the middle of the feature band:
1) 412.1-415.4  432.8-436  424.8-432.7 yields 0.10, 11.9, 14.4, 13.8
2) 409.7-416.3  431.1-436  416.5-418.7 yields 0.02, 12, 14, 12.5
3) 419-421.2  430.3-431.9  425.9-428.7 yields -0.14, 12.9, 11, 11.7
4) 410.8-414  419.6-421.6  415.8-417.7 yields 0.05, 12.5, 13.2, 12.9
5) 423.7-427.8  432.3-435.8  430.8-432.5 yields 0.14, 13.2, 14.2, 14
